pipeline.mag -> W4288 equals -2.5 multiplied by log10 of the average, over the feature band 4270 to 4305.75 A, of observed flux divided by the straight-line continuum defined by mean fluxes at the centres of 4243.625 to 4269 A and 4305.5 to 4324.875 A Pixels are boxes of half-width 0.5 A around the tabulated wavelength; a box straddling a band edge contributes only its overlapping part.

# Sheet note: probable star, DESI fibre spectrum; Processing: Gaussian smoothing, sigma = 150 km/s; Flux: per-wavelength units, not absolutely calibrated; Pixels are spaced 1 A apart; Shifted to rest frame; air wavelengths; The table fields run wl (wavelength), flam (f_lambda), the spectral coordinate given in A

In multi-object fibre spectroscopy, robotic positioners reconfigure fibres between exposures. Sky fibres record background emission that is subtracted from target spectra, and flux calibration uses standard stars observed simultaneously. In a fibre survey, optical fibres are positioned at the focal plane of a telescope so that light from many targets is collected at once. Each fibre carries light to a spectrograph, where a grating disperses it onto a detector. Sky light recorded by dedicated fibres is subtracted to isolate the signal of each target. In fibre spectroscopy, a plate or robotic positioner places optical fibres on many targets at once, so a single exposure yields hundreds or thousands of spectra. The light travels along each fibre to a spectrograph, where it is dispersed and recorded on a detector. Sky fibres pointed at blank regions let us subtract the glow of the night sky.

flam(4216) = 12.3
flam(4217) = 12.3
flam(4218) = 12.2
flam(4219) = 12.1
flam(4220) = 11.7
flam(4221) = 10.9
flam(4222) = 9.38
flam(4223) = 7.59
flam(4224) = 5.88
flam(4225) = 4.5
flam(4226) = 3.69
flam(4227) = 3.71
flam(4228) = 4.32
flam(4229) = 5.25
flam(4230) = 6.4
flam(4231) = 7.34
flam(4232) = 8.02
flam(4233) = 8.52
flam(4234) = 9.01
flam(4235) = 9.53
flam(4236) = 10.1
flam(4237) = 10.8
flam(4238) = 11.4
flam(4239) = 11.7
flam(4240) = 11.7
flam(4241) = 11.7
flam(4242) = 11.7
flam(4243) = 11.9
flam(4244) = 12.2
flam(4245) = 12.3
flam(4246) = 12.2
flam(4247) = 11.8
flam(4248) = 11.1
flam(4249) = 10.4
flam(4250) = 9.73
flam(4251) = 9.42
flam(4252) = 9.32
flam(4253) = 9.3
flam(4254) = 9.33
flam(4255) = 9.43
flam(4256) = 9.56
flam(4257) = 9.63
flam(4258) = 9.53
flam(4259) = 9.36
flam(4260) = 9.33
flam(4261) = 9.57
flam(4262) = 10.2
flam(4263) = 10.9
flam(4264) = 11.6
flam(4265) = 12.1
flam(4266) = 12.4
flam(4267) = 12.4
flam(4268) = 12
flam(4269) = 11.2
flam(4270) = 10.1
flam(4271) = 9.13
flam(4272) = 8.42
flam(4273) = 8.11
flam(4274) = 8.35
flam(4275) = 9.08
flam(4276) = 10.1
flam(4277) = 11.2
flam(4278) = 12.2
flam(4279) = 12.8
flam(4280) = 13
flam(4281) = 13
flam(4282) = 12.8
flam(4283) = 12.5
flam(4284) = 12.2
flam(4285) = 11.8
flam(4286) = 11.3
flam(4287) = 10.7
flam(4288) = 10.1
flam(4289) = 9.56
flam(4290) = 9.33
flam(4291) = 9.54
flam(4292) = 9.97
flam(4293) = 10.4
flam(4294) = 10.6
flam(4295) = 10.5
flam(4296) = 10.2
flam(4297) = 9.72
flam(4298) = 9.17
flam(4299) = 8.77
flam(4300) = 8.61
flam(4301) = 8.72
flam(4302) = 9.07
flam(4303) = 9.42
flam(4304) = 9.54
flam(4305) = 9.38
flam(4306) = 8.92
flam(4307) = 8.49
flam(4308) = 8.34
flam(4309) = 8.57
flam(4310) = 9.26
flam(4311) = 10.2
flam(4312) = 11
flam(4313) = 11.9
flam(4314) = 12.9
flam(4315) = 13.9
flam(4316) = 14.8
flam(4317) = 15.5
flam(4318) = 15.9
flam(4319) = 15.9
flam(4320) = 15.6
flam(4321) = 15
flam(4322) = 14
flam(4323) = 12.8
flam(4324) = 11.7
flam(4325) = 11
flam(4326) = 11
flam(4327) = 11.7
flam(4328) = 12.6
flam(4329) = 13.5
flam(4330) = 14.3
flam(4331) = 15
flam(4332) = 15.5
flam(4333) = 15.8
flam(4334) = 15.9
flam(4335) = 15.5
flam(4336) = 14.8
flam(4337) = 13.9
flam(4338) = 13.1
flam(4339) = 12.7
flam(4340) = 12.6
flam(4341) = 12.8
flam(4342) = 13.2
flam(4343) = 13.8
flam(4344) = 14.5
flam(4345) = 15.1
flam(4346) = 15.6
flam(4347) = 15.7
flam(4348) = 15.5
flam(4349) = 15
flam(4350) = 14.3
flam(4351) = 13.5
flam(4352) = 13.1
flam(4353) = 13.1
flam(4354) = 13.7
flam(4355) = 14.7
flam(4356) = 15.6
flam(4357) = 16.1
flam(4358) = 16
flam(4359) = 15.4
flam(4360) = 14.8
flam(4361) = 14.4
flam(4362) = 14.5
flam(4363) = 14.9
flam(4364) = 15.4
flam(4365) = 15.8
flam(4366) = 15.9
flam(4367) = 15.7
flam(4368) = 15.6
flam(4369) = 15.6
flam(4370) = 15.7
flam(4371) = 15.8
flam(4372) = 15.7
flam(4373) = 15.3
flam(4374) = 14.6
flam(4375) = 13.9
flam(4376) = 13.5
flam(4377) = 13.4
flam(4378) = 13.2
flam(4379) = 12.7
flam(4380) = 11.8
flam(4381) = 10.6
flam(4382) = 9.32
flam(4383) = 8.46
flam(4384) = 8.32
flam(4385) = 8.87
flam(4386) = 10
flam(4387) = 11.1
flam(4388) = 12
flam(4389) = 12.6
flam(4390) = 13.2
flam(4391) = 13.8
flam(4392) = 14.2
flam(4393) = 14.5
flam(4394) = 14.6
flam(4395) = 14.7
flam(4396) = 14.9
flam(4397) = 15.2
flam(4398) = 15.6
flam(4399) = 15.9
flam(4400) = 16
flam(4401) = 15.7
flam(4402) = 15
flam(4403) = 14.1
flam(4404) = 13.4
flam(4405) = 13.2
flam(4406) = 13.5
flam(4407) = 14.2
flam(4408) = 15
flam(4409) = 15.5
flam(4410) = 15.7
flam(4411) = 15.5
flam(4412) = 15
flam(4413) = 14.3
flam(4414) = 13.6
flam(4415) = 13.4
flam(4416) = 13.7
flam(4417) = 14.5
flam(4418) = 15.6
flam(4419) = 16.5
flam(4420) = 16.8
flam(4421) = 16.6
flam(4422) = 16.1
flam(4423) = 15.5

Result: 0.13 mag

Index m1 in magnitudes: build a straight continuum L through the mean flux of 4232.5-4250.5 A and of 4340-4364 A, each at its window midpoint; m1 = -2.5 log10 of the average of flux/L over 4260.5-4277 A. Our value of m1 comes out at 0.14 mag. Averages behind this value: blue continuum 11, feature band 10.4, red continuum 14.6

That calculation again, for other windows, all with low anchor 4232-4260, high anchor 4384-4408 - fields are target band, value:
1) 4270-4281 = 0.07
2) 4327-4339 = -0.17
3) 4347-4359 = -0.15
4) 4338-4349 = -0.13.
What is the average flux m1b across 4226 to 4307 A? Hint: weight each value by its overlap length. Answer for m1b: 10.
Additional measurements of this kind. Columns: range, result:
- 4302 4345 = 12.8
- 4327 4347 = 14.2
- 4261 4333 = 11.3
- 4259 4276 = 10.3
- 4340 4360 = 14.5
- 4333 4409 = 14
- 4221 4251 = 9.13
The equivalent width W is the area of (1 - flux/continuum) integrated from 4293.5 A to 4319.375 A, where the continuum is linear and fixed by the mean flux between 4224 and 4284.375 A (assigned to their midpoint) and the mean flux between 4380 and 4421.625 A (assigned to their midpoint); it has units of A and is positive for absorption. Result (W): 1.4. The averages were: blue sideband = 9.97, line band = 10.7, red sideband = 13.8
